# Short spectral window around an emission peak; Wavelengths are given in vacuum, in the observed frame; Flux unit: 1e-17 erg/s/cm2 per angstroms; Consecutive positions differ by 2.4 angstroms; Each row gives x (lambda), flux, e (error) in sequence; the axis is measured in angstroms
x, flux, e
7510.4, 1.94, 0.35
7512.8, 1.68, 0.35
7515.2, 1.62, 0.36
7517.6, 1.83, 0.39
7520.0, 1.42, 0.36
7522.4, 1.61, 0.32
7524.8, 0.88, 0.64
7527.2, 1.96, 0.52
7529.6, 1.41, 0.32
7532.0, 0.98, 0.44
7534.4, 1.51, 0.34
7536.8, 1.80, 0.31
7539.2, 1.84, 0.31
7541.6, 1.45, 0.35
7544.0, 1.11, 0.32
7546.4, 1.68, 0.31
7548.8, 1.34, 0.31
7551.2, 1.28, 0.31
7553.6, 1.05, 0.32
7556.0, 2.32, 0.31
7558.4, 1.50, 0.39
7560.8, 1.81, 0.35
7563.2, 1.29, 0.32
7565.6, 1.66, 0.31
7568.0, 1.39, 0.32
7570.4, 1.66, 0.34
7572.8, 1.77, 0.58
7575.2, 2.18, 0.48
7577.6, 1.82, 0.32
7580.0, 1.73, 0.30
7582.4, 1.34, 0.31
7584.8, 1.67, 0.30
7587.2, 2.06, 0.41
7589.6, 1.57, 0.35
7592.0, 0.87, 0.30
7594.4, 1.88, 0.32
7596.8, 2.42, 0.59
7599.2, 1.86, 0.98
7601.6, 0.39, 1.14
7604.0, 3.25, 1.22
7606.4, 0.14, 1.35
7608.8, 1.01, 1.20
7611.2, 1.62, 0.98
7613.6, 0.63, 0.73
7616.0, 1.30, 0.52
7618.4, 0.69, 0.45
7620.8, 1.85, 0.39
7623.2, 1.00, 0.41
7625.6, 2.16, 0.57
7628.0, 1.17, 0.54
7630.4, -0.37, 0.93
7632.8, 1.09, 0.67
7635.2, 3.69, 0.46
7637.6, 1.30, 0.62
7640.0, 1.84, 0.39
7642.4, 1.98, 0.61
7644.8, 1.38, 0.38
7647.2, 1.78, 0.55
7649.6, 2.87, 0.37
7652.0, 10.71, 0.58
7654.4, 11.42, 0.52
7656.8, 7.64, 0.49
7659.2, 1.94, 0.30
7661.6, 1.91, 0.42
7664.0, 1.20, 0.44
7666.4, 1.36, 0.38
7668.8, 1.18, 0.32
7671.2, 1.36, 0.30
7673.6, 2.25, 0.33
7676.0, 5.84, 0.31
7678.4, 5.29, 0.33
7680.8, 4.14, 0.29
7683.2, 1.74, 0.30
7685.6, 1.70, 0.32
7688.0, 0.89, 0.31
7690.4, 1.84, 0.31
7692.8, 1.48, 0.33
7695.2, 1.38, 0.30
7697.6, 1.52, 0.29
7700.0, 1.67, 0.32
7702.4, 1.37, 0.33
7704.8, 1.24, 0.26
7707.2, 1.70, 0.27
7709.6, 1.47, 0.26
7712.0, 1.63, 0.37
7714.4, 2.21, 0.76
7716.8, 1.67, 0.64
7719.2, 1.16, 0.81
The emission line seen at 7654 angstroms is Halpha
